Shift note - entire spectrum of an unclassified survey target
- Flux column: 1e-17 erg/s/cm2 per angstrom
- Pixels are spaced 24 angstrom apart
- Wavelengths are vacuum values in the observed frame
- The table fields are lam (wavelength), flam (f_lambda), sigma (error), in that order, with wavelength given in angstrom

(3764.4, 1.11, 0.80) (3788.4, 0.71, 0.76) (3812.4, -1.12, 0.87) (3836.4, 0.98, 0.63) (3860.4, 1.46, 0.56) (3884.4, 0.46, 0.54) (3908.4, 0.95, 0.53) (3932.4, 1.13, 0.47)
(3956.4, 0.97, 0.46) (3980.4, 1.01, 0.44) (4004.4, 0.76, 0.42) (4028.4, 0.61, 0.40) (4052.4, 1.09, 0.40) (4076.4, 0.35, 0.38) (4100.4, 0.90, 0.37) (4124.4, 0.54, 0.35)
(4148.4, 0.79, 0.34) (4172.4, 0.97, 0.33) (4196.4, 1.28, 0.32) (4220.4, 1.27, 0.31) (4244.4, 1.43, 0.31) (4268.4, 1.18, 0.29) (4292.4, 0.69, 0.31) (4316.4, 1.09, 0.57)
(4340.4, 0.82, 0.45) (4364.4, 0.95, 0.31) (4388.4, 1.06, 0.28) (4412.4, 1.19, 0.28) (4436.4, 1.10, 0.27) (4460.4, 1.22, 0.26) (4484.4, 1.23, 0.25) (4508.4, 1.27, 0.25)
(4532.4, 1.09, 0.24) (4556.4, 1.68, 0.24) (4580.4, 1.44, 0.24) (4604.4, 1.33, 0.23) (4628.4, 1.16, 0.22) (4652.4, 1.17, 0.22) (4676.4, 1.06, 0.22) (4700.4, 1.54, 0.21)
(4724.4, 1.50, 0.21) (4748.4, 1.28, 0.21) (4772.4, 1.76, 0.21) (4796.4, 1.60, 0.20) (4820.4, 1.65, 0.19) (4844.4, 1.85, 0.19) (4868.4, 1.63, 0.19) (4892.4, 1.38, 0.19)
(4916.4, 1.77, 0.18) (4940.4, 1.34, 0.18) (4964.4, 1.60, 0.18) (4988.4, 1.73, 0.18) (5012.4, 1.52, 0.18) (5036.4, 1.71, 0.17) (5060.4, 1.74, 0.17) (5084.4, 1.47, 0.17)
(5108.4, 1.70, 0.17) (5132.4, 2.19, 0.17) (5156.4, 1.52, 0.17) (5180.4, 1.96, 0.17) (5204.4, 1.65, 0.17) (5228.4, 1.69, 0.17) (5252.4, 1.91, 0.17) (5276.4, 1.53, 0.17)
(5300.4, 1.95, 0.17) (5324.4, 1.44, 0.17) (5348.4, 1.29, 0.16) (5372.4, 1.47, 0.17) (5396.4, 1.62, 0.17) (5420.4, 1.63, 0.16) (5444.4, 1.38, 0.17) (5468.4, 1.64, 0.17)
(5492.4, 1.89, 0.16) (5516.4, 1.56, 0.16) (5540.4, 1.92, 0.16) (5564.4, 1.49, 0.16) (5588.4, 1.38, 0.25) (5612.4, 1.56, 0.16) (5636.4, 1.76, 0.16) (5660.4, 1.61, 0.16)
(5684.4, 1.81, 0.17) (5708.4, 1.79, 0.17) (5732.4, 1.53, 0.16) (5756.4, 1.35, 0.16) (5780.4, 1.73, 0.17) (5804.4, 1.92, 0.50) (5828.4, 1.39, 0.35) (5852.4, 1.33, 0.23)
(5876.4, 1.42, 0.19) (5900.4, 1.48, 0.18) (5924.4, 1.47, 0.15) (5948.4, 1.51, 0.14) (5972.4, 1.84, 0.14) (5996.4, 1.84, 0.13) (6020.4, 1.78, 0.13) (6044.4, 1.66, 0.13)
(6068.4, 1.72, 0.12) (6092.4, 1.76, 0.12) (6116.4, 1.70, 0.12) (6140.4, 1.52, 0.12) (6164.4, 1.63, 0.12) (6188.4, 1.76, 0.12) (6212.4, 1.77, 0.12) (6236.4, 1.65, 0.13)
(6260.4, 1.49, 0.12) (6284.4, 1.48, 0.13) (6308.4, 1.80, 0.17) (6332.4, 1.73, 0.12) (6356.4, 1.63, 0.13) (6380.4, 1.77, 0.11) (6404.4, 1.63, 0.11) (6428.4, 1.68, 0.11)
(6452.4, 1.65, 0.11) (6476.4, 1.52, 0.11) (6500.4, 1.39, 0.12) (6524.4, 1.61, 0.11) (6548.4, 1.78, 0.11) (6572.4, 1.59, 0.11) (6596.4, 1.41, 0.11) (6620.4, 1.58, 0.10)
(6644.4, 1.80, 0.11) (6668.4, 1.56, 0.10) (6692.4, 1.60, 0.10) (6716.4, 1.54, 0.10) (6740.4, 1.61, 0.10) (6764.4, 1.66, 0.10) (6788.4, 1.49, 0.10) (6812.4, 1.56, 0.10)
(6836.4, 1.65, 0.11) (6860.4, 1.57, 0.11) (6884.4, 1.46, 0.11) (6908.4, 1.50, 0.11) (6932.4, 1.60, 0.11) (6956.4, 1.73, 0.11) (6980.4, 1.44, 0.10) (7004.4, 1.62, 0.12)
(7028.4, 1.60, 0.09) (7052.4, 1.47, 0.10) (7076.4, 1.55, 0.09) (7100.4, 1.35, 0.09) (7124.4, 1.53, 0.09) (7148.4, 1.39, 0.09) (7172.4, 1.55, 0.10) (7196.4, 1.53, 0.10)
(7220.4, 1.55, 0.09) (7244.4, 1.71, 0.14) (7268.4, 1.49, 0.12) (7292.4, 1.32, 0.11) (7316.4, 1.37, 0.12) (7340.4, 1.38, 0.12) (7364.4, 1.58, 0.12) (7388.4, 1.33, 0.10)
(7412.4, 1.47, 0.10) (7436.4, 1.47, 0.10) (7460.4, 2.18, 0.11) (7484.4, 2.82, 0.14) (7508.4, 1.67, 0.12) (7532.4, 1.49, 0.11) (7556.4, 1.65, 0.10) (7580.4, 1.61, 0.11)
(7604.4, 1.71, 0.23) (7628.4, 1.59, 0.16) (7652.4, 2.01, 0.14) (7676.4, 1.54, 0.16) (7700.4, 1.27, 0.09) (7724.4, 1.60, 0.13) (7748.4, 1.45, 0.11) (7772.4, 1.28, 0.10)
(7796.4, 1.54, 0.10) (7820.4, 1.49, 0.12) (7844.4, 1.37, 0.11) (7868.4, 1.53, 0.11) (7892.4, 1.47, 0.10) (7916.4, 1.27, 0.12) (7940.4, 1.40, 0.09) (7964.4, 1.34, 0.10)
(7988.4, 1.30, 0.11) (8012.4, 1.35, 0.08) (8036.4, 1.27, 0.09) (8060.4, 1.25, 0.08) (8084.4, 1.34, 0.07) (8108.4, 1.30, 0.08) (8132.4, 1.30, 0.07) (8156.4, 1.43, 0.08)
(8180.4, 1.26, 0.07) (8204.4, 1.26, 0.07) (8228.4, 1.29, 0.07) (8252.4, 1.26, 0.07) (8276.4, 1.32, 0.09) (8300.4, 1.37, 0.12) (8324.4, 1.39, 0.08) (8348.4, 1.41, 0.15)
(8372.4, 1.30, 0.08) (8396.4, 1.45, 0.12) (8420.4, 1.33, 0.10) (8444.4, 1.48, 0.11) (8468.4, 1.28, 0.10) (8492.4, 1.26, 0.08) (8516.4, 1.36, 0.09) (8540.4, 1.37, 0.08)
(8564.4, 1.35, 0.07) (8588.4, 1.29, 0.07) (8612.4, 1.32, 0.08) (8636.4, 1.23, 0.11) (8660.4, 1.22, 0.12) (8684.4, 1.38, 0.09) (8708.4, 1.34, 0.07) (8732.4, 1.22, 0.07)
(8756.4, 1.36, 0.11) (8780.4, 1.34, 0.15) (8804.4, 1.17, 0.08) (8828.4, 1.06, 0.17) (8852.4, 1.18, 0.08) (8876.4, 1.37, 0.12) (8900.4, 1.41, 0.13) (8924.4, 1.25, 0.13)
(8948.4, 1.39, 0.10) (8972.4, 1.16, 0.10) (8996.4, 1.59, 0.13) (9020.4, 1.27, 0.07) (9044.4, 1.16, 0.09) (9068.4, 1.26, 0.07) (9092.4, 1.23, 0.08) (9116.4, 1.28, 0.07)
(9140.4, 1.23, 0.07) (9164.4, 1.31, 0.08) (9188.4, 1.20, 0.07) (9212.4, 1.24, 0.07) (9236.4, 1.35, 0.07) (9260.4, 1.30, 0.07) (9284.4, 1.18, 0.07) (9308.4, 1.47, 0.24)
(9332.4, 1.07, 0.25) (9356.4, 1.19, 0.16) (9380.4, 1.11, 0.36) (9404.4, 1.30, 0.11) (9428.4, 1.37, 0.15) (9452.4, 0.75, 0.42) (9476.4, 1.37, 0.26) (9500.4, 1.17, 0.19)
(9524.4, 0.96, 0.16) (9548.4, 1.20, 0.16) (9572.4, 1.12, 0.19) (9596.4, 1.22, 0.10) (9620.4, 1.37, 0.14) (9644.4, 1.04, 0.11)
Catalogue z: 0.14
